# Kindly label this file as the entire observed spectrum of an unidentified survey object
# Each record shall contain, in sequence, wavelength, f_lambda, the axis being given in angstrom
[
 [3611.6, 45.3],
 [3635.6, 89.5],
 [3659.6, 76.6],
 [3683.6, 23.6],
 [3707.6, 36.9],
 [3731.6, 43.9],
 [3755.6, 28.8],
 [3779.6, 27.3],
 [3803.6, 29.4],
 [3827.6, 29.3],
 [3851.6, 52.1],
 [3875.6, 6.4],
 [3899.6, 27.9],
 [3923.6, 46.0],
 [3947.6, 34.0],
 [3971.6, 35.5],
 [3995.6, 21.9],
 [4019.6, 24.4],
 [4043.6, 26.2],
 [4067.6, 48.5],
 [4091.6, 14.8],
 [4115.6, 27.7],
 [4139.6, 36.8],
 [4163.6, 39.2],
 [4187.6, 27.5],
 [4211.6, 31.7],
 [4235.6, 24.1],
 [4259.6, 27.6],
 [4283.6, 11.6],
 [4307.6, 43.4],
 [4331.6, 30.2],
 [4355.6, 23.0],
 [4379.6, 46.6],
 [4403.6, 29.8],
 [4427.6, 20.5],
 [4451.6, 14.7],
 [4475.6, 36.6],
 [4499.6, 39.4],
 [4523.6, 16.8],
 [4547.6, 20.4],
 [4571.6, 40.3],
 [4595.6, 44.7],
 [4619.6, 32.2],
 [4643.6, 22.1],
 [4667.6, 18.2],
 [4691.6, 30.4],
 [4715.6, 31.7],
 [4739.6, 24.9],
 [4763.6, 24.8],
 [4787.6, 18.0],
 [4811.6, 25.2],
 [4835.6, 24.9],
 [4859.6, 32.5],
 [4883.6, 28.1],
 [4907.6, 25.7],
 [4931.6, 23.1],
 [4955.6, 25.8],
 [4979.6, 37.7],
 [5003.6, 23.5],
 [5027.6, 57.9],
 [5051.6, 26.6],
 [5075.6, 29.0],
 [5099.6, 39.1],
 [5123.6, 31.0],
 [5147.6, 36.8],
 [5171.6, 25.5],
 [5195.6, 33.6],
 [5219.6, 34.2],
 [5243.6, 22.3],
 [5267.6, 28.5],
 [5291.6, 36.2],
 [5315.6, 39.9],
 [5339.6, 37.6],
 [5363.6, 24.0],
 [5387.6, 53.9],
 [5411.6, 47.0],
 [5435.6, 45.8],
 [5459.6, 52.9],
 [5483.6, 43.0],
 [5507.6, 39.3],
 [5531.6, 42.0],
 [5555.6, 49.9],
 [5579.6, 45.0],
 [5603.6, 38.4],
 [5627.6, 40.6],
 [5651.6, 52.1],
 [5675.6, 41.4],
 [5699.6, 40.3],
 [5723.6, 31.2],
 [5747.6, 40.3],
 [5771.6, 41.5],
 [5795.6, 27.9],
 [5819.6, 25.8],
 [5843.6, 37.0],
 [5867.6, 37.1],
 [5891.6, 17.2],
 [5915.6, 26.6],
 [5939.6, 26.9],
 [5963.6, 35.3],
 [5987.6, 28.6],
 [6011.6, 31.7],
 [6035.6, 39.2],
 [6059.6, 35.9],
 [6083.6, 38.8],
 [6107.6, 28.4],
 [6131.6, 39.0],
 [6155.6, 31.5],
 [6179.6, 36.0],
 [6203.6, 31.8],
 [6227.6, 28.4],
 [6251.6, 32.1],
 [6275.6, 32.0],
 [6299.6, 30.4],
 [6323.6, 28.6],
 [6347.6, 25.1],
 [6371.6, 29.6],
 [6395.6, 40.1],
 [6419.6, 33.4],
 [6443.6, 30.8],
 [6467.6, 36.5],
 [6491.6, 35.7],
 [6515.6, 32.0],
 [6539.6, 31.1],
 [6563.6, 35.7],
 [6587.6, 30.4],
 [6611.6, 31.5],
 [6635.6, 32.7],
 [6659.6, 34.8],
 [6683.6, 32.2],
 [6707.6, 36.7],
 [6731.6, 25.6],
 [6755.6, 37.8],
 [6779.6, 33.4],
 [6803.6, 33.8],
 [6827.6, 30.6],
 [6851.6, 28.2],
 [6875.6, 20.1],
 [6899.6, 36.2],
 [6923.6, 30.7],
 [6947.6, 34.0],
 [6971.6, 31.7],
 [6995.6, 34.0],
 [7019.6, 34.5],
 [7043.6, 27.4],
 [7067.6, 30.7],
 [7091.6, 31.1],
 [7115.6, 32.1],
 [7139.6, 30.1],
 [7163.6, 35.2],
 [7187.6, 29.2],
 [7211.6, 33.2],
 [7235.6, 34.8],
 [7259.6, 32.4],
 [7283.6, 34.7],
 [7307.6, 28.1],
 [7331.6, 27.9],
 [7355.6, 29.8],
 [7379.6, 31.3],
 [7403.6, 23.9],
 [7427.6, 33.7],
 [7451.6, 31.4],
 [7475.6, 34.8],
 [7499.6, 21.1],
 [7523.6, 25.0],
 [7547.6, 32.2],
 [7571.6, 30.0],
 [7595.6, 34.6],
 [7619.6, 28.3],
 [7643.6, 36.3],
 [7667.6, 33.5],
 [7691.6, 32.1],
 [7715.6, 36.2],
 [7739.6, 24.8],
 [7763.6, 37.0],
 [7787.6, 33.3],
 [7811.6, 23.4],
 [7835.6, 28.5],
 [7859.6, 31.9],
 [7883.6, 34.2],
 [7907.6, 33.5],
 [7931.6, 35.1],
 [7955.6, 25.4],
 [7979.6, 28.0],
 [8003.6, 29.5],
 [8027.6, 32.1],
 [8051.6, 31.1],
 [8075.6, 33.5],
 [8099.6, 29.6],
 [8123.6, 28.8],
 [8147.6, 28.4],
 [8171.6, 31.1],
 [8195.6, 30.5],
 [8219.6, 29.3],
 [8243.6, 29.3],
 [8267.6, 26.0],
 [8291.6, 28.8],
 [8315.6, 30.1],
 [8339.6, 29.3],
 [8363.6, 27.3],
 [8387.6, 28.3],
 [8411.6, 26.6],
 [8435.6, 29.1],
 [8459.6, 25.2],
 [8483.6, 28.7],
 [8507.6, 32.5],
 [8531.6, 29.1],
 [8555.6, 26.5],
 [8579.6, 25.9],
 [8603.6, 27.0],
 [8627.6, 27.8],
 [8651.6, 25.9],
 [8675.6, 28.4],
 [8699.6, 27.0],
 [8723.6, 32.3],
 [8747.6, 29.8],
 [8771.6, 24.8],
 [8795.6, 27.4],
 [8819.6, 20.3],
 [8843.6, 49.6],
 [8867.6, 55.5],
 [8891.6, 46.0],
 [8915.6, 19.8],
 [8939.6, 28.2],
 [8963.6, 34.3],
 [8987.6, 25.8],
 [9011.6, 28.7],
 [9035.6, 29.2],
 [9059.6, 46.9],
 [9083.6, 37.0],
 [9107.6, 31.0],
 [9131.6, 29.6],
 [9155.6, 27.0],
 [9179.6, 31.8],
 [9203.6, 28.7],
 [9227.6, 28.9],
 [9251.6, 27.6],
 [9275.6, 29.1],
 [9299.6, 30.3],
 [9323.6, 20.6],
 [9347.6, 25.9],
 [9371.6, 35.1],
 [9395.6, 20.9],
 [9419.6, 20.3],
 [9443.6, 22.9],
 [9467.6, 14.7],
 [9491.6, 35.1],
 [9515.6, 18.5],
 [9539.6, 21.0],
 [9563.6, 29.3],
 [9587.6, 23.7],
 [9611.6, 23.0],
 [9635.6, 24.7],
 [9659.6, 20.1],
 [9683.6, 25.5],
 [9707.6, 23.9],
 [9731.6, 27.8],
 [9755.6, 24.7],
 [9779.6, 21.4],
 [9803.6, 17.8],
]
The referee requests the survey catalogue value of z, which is 0.349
